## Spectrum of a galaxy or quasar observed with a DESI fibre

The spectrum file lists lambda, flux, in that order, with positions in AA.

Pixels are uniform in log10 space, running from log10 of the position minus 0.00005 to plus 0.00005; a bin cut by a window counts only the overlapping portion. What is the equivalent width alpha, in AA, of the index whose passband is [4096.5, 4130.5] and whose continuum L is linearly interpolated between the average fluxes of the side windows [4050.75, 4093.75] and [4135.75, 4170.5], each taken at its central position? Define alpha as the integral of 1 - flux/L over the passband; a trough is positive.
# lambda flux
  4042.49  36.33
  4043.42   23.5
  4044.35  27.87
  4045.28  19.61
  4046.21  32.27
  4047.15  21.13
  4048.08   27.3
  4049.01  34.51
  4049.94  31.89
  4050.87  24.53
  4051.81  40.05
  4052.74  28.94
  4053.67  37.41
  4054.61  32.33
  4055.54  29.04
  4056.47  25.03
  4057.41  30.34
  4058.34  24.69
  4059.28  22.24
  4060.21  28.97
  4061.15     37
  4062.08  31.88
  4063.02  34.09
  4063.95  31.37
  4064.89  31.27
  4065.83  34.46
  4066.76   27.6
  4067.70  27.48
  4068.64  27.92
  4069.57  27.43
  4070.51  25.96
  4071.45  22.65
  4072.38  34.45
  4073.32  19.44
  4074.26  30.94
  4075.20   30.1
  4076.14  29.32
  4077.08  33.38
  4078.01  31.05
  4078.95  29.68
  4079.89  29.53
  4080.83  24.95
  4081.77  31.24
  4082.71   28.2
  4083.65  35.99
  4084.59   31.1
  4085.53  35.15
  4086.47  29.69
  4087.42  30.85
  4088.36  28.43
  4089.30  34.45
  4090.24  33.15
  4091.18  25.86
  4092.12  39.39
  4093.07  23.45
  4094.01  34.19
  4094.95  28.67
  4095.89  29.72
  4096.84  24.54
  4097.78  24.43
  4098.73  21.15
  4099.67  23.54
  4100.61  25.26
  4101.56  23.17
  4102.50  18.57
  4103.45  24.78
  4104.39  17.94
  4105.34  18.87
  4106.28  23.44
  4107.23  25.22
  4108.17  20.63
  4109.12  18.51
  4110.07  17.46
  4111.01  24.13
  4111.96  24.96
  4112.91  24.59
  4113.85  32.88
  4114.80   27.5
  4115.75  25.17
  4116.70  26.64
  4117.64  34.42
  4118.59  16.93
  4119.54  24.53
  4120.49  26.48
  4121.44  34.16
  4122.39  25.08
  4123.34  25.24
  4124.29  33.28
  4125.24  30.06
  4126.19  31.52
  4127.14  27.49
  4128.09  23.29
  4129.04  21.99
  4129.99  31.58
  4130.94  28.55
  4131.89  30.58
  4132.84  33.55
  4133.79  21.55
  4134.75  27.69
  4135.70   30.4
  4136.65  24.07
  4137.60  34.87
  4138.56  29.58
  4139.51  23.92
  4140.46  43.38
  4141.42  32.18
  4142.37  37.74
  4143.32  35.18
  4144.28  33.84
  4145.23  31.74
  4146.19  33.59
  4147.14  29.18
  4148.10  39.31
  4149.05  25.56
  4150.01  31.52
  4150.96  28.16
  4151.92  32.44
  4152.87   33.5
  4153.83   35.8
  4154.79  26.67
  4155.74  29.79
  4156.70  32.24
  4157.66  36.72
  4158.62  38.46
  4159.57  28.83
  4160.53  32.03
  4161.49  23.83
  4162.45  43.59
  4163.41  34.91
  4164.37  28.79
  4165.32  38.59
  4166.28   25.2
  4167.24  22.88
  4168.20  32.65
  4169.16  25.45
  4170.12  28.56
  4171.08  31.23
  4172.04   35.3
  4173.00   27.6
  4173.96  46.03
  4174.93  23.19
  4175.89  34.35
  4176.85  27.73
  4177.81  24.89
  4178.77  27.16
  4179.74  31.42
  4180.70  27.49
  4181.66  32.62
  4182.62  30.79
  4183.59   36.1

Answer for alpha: 6.6 AA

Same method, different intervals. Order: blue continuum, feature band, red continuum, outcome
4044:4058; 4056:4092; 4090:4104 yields -2.34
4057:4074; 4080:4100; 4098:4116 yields -3.16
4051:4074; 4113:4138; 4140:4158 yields 3.21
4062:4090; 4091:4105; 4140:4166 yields 2.41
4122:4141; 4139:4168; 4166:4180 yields -3.02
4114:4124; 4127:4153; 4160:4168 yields -1.45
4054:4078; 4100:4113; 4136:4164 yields 3.76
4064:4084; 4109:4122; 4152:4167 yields 2.11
